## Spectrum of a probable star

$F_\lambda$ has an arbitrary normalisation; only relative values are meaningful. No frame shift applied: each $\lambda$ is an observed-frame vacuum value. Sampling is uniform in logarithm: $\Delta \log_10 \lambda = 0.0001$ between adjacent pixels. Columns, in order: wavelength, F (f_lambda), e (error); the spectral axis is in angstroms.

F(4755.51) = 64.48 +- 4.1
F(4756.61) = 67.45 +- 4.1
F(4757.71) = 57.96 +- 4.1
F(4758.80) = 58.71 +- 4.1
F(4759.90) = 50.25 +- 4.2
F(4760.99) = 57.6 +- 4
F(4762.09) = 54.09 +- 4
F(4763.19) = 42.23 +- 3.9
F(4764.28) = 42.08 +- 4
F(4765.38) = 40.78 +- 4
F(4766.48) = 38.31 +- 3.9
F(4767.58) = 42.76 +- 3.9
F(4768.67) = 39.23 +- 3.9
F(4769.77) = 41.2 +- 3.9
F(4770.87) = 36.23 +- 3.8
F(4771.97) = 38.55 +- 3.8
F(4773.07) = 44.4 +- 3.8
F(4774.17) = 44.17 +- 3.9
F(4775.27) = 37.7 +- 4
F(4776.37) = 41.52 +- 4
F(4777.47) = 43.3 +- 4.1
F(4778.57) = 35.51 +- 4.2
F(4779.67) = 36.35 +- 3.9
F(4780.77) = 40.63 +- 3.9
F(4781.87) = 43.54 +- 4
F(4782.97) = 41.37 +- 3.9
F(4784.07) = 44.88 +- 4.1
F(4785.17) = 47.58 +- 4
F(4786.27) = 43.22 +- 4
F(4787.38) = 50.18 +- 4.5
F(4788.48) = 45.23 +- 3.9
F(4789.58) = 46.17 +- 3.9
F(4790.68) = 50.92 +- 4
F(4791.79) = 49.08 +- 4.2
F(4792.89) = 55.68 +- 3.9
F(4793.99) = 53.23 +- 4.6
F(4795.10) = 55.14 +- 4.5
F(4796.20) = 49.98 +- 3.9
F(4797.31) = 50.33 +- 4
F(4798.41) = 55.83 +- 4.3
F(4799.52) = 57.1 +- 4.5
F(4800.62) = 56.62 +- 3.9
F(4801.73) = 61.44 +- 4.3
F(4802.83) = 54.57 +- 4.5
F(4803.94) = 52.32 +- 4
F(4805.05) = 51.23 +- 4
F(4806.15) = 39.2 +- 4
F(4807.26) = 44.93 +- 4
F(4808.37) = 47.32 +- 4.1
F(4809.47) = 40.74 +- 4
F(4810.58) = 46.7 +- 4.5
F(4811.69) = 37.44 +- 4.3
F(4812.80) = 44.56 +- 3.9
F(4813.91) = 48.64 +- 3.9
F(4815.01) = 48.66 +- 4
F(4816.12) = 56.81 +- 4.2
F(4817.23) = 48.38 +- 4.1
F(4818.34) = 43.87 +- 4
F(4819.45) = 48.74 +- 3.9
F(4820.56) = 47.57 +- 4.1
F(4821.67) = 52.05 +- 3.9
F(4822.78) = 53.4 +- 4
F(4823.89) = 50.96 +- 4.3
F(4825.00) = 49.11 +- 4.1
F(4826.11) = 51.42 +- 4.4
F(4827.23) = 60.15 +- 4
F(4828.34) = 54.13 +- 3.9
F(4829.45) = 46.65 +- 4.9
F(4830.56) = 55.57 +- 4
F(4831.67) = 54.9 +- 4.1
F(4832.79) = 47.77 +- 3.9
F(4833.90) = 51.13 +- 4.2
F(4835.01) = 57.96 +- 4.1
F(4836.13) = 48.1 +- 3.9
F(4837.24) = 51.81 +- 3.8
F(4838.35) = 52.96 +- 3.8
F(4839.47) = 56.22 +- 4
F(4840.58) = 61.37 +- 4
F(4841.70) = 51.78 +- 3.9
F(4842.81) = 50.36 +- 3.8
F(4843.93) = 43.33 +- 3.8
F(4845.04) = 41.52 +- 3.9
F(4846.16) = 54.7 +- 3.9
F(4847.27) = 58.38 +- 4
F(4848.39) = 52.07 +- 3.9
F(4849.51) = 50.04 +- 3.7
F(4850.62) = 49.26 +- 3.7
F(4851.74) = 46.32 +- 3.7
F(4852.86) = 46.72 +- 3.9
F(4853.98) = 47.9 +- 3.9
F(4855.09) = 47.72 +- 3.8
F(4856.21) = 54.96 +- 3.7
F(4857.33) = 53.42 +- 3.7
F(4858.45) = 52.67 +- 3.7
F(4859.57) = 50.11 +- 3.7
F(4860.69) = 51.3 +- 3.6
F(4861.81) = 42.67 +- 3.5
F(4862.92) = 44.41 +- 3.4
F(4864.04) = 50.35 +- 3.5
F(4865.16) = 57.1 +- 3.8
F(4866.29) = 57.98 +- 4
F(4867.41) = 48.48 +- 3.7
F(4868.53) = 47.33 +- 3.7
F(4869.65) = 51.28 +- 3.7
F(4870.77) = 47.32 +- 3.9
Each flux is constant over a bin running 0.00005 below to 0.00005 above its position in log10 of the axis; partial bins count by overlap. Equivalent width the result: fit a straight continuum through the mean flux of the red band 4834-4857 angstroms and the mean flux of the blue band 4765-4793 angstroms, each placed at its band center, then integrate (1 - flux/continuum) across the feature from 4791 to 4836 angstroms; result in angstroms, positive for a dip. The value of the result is -3.48 angstroms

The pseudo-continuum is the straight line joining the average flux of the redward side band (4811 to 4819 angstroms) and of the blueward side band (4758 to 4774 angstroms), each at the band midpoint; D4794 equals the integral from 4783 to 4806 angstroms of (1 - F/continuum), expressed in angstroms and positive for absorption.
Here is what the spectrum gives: -2.5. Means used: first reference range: 44.9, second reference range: 46.9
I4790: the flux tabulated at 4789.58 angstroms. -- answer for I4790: 46.17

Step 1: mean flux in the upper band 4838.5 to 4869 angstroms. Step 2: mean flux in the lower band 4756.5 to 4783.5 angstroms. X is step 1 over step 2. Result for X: 1.1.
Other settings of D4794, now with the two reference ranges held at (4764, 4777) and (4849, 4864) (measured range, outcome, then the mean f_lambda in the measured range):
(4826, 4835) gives -1.27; 53.1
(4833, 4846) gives -1.13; 51.5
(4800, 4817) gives -1.72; 48.8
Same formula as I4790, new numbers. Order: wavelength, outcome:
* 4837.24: 51.81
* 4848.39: 52.07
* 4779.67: 36.35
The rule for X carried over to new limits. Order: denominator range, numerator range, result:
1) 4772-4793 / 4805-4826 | 1.08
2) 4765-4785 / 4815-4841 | 1.28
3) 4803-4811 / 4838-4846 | 1.10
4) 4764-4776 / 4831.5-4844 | 1.30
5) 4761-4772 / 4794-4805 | 1.28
